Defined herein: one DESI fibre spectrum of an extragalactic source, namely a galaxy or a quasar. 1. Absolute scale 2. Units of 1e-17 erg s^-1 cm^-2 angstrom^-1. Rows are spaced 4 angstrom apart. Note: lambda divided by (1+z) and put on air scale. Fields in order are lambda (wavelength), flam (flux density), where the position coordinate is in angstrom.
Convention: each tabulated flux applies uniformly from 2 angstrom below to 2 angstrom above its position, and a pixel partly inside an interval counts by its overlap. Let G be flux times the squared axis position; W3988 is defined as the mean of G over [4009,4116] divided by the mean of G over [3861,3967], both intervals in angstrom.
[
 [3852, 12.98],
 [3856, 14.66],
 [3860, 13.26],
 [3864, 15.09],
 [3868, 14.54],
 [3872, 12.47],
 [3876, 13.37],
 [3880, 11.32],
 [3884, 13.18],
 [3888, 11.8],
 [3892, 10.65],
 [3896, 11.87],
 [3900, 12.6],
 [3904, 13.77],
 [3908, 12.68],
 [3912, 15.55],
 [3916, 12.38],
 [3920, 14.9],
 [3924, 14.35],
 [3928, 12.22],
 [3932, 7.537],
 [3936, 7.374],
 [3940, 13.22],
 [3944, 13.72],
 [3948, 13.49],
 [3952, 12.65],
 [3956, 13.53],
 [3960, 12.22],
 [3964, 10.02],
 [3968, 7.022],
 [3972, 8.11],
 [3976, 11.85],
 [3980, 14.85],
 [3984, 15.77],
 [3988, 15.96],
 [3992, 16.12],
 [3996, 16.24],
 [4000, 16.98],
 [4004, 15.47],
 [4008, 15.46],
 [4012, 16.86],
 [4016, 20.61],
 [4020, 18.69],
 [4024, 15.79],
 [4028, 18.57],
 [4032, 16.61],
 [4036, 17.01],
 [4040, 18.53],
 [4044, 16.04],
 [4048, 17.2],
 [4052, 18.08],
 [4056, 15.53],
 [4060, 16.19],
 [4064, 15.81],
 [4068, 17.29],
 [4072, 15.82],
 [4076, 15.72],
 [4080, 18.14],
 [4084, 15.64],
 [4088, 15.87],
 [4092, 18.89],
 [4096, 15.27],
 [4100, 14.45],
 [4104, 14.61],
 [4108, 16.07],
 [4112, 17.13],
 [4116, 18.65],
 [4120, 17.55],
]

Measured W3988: 1.4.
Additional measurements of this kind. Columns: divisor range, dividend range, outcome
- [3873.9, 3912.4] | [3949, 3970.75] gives 0.91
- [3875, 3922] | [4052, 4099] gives 1.40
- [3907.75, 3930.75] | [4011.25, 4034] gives 1.39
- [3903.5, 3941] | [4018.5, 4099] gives 1.46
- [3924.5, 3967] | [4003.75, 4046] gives 1.55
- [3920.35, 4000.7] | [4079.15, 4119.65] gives 1.39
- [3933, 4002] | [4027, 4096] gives 1.37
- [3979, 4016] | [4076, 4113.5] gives 1.05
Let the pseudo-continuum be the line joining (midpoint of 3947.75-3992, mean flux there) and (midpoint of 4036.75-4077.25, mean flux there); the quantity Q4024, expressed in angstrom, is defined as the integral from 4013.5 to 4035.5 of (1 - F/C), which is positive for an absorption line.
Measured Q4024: -4.2 angstrom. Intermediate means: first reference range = 12.4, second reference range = 16.6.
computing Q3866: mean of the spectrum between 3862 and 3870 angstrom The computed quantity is 14.8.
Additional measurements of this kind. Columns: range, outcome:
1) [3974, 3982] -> 13.3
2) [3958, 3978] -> 9.84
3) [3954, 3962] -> 12.9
